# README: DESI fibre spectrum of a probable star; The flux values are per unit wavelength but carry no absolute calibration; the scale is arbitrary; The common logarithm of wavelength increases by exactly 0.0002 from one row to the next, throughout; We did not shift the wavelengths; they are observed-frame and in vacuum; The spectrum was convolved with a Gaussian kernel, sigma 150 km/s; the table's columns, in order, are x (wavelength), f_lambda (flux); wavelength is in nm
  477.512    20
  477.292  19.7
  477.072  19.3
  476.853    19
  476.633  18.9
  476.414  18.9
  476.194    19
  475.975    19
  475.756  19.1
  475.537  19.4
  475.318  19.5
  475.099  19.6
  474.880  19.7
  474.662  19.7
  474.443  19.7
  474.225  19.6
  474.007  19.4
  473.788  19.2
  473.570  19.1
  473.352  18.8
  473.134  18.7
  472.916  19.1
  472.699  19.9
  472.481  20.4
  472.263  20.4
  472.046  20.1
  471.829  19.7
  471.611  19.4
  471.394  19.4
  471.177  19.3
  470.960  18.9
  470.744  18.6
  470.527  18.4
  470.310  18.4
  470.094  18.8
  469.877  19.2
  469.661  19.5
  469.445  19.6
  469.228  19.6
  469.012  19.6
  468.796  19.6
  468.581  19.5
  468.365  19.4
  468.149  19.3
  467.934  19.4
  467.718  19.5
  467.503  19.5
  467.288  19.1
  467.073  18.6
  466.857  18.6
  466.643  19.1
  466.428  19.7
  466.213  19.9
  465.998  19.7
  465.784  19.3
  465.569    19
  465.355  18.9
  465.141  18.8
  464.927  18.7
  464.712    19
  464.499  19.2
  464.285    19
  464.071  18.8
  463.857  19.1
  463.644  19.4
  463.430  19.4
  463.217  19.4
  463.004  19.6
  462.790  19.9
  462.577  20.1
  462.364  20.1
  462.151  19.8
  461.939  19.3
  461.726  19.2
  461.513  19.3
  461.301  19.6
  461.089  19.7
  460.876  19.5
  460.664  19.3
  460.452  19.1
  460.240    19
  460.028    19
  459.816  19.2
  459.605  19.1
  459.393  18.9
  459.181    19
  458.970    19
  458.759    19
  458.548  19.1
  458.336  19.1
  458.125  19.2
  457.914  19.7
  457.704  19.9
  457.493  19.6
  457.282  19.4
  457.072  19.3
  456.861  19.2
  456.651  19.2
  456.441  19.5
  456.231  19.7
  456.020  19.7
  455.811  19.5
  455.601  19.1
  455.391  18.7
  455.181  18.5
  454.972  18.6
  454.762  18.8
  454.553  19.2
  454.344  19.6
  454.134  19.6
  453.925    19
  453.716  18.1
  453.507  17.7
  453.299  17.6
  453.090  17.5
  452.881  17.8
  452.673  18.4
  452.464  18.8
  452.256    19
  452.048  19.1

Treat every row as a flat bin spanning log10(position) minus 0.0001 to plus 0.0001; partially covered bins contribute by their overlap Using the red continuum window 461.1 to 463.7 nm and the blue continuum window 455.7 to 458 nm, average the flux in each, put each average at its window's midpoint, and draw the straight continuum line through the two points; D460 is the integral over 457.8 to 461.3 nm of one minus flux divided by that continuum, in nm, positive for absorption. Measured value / 0.07 nm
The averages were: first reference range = 19.5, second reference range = 19.6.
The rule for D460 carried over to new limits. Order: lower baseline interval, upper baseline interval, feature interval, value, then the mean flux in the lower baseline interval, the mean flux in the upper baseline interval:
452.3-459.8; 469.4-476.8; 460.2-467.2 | -0.07 nm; 19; 19.3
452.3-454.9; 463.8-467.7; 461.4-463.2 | -0.07 nm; 18.5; 19.1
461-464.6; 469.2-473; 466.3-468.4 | 0.02 nm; 19.5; 19.4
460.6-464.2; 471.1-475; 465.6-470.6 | 0.06 nm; 19.5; 19.5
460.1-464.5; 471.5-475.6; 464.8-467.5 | 0.05 nm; 19.4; 19.5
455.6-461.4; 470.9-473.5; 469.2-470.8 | 0.04 nm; 19.3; 19.5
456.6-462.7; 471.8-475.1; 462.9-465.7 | 0.05 nm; 19.3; 19.6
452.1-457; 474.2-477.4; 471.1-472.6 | -0.05 nm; 18.8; 19.3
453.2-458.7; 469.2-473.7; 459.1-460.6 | 0.01 nm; 19.1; 19.3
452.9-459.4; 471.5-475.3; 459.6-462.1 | -0.02 nm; 19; 19.6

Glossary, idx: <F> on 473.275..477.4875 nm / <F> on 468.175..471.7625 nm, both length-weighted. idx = 1.01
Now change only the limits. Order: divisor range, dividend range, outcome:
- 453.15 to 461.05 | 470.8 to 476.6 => 1.02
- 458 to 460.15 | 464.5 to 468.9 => 1.01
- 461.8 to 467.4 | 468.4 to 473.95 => 1.00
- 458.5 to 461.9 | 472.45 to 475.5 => 1.01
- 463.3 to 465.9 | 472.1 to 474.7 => 1.02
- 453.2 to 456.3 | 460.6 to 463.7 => 1.04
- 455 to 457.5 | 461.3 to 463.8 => 1.02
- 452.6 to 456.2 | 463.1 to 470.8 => 1.03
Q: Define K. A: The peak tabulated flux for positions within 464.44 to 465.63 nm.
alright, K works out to 19.2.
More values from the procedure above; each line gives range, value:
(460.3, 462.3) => 19.8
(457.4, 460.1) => 19.9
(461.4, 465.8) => 20.1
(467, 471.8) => 19.6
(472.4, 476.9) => 20.4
